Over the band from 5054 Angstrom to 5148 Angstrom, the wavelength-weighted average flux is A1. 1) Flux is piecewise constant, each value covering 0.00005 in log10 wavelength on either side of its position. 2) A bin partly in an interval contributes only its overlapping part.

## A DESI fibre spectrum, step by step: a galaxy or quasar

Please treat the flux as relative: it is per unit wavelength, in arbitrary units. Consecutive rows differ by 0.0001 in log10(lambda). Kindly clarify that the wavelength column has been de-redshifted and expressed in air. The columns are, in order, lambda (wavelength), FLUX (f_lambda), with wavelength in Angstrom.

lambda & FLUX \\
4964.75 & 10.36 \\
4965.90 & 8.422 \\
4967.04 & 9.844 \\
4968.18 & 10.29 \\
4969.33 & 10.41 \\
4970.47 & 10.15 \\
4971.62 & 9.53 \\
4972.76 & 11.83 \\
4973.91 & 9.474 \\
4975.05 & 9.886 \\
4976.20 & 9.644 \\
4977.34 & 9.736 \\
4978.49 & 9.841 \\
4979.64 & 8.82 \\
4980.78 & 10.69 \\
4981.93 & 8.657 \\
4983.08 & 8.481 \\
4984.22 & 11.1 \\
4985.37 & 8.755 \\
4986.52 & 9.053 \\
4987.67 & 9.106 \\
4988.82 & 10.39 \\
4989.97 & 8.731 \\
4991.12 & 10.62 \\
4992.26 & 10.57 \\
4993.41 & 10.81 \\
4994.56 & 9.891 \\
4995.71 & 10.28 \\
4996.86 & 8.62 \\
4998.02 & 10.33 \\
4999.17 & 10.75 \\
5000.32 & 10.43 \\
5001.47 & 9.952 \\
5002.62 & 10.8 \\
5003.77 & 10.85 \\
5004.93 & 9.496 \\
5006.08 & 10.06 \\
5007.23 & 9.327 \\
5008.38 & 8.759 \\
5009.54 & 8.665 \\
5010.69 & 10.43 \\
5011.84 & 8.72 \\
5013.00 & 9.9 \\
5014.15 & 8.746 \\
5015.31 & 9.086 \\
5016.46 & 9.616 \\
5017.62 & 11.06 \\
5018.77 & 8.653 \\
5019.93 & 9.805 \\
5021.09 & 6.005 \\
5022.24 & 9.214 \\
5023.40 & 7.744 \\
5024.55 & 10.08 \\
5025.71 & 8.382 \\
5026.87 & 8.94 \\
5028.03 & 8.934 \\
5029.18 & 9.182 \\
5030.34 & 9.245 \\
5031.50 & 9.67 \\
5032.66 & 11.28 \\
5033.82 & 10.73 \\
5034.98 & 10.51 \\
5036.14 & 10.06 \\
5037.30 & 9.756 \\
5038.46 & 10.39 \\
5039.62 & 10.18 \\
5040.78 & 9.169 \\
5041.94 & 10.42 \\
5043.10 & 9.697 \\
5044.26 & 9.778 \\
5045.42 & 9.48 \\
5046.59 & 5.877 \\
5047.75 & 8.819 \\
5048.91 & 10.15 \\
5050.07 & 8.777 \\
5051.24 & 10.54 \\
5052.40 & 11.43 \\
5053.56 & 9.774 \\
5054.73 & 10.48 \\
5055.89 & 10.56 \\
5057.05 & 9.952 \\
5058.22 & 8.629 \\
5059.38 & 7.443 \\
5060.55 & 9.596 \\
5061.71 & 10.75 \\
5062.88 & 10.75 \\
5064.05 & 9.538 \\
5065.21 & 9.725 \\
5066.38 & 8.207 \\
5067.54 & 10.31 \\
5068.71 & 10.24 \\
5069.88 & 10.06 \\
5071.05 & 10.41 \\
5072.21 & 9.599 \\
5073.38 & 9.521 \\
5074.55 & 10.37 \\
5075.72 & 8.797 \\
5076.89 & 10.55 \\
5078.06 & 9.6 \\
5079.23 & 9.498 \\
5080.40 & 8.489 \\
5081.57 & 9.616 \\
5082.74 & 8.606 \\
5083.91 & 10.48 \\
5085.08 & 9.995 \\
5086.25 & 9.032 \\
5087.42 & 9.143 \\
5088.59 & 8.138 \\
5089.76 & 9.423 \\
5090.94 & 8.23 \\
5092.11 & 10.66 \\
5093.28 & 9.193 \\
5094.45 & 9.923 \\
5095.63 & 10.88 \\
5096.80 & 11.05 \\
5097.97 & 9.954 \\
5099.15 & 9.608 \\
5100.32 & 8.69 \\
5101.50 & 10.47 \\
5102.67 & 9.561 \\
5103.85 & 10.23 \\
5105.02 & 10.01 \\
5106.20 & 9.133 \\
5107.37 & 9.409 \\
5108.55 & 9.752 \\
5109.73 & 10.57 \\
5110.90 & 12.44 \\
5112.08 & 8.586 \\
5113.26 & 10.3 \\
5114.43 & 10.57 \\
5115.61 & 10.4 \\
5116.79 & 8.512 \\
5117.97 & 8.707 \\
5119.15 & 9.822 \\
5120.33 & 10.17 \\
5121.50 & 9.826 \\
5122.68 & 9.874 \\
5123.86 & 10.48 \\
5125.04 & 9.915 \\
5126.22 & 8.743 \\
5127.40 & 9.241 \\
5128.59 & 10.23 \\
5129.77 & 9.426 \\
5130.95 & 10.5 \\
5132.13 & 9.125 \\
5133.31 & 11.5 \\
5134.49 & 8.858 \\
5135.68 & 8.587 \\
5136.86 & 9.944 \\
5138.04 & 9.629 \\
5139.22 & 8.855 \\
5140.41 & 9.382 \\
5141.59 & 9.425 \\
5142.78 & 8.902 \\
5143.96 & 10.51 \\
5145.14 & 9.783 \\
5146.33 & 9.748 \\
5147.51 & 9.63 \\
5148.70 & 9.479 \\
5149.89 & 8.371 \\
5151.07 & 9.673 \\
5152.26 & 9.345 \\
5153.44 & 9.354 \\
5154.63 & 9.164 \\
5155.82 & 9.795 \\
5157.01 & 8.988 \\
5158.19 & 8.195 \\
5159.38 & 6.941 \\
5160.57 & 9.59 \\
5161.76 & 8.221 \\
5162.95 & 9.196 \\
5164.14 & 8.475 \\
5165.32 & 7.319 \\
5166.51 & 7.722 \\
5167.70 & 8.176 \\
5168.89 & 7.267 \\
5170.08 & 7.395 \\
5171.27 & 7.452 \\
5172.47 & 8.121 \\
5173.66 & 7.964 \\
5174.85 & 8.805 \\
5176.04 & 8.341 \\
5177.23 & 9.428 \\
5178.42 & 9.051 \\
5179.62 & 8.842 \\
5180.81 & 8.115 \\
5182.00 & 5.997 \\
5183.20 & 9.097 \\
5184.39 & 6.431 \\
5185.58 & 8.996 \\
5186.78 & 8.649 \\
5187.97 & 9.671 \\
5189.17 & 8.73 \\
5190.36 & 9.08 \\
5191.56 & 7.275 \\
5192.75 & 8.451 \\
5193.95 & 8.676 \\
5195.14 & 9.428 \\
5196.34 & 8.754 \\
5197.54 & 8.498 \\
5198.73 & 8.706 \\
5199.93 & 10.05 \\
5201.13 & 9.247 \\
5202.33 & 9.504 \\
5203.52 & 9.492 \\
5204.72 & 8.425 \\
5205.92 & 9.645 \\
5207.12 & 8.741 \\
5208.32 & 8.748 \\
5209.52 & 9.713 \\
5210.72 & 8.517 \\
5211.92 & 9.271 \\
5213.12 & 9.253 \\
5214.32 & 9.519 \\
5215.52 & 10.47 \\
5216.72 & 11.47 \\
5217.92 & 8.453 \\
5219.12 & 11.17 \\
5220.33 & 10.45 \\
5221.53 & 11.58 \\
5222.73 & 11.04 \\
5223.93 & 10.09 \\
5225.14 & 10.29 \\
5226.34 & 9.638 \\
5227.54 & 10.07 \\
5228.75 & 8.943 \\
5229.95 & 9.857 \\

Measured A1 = 9.71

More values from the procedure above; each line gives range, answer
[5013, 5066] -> 9.52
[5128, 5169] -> 9.15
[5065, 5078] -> 9.79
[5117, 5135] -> 9.74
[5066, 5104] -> 9.65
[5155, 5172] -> 8.2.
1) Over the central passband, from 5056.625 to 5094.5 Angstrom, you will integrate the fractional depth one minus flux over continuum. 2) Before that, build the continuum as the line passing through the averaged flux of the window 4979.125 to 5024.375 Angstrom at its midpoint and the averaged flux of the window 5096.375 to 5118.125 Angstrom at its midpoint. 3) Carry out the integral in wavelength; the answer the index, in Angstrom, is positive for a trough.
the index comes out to 1.1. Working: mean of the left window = 9.57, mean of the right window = 9.91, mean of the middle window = 9.52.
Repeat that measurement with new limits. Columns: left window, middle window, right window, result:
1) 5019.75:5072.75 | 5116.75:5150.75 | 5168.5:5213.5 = -2.2 Angstrom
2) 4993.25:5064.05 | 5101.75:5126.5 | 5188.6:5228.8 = -0.9 Angstrom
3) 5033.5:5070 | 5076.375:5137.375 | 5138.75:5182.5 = -3.5 Angstrom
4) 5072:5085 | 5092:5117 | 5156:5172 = -2.4 Angstrom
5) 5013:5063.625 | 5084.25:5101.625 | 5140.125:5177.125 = -0.9 Angstrom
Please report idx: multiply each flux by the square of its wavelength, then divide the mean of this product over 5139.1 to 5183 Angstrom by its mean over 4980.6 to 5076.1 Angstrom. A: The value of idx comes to 0.95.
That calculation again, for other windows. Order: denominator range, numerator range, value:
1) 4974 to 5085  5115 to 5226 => 1.00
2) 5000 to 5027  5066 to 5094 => 1.04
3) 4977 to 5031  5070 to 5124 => 1.06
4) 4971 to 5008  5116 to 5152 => 1.02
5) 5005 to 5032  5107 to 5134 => 1.13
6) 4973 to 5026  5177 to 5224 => 1.03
